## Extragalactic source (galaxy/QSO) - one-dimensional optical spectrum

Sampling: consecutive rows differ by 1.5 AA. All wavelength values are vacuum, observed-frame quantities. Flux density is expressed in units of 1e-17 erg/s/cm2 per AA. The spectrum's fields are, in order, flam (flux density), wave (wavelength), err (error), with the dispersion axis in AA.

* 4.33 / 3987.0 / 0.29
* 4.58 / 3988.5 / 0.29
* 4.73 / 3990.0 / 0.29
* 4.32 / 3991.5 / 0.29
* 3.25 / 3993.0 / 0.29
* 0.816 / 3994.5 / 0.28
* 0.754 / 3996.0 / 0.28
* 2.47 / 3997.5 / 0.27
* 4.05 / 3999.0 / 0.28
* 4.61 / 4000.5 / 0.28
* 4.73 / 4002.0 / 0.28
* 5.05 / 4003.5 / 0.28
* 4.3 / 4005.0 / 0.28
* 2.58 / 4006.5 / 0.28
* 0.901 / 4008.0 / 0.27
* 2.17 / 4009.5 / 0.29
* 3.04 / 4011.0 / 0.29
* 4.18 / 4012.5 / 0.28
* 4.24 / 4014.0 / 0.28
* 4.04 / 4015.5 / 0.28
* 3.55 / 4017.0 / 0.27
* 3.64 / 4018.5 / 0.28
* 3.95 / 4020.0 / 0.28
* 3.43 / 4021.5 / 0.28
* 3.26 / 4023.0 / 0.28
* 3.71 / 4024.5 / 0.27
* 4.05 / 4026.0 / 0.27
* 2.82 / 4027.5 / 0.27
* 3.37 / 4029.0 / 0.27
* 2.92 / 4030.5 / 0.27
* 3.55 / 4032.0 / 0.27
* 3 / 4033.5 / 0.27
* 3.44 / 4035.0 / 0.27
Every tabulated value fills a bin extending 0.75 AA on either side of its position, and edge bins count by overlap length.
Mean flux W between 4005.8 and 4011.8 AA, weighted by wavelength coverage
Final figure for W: 2.19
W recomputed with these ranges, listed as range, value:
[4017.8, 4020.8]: 3.79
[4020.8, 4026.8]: 3.61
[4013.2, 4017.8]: 3.94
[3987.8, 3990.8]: 4.65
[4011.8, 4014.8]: 4.21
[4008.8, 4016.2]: 3.54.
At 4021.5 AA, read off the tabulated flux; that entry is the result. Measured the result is 3.43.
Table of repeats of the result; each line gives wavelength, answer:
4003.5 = 5.05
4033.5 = 3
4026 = 4.05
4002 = 4.73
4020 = 3.95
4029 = 3.37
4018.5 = 3.64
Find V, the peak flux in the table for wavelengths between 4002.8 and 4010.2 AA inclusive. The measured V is 5.05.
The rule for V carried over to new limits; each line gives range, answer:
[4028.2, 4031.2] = 3.37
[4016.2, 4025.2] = 3.95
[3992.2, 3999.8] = 4.05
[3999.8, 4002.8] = 4.73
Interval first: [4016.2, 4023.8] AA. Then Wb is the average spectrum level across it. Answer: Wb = 3.57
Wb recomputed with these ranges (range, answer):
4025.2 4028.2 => 3.45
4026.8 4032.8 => 3.17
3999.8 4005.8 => 4.66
